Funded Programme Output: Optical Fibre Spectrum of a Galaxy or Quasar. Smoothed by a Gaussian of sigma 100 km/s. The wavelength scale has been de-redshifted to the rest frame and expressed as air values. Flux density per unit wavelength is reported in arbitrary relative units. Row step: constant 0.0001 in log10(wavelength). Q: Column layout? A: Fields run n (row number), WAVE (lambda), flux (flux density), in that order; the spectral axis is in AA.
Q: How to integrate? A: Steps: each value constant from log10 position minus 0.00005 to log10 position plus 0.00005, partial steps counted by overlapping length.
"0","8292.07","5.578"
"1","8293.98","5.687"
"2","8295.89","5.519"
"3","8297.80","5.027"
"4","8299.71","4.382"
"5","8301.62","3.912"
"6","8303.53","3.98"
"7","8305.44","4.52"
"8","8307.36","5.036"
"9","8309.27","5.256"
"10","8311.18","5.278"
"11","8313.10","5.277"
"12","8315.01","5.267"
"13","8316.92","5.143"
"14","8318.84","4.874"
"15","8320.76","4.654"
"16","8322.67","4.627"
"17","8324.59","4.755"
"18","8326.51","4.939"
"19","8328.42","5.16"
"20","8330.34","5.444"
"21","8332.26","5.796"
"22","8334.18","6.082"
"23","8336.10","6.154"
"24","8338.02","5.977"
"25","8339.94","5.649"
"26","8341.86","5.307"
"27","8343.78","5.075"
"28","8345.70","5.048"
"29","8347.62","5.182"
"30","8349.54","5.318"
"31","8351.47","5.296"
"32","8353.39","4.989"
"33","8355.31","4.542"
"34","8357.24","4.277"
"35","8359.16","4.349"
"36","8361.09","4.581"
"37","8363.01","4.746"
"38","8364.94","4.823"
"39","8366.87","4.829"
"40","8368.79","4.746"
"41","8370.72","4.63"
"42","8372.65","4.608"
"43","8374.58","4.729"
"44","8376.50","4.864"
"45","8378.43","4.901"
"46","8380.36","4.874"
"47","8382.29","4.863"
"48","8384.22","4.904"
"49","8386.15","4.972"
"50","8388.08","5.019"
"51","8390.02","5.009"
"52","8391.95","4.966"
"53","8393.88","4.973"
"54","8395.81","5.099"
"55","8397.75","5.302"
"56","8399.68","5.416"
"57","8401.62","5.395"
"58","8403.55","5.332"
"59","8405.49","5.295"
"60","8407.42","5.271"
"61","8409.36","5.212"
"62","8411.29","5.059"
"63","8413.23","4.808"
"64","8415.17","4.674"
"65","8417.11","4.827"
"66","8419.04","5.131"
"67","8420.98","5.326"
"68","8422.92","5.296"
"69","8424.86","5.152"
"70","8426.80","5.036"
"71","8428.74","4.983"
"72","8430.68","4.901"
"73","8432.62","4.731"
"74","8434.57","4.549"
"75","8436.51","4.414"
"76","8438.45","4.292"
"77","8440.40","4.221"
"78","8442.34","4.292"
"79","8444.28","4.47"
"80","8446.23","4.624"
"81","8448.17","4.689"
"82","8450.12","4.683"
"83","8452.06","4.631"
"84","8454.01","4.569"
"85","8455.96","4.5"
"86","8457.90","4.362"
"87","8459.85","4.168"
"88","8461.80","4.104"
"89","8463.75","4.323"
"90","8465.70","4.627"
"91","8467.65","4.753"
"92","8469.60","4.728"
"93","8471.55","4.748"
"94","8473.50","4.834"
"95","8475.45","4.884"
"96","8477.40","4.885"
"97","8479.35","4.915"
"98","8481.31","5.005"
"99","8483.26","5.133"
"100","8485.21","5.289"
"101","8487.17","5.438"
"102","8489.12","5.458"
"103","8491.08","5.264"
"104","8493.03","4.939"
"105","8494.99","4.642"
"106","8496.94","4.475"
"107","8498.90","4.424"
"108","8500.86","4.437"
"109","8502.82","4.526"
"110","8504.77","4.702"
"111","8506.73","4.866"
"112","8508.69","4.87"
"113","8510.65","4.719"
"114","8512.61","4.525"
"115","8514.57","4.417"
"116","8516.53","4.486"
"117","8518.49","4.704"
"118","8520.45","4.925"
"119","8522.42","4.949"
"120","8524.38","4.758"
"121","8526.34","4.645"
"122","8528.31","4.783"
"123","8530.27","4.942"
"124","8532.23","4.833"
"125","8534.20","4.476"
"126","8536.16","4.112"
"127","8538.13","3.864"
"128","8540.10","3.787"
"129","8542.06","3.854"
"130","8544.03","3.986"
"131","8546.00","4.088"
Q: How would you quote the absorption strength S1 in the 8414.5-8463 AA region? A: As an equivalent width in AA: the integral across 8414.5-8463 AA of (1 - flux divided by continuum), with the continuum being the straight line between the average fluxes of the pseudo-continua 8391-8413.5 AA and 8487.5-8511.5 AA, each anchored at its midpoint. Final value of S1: 3.7 AA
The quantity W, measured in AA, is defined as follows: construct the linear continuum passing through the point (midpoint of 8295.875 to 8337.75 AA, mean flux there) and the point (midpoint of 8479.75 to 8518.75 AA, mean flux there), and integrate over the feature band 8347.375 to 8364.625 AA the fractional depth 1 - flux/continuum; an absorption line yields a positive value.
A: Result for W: 0.7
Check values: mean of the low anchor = 5.05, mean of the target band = 4.79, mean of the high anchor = 4.82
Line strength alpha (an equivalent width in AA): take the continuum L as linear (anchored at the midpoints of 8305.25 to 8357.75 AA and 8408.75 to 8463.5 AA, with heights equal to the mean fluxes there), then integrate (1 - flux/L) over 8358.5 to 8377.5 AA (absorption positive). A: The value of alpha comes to 1.2 AA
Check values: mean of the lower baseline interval 5.19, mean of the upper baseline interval 4.7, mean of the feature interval 4.7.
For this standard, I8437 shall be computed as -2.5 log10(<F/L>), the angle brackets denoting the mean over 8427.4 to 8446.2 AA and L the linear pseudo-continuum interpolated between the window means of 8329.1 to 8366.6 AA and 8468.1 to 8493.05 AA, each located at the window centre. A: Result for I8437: 0.12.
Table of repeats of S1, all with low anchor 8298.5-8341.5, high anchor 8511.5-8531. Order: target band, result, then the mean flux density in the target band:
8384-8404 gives -0.7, 5.13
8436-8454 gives 1.4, 4.49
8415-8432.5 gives -0.5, 5.04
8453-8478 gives 1.3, 4.57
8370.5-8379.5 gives 0.4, 4.76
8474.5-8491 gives -1.2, 5.13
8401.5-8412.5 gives -0.7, 5.24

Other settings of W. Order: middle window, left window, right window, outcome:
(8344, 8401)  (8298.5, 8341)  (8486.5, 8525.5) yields 1.2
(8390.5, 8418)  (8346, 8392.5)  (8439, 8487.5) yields -2.0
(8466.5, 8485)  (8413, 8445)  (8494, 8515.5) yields -0.9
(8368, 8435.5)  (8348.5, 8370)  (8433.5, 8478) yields -4.8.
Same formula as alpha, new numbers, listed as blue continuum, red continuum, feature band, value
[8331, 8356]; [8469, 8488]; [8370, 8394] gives 1.95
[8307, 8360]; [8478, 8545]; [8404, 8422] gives -0.44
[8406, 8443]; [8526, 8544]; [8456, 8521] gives -2.65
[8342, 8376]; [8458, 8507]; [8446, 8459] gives 0.58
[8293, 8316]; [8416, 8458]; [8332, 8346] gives -2.24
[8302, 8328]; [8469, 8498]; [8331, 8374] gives -1.67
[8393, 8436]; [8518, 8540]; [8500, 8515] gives 0.14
